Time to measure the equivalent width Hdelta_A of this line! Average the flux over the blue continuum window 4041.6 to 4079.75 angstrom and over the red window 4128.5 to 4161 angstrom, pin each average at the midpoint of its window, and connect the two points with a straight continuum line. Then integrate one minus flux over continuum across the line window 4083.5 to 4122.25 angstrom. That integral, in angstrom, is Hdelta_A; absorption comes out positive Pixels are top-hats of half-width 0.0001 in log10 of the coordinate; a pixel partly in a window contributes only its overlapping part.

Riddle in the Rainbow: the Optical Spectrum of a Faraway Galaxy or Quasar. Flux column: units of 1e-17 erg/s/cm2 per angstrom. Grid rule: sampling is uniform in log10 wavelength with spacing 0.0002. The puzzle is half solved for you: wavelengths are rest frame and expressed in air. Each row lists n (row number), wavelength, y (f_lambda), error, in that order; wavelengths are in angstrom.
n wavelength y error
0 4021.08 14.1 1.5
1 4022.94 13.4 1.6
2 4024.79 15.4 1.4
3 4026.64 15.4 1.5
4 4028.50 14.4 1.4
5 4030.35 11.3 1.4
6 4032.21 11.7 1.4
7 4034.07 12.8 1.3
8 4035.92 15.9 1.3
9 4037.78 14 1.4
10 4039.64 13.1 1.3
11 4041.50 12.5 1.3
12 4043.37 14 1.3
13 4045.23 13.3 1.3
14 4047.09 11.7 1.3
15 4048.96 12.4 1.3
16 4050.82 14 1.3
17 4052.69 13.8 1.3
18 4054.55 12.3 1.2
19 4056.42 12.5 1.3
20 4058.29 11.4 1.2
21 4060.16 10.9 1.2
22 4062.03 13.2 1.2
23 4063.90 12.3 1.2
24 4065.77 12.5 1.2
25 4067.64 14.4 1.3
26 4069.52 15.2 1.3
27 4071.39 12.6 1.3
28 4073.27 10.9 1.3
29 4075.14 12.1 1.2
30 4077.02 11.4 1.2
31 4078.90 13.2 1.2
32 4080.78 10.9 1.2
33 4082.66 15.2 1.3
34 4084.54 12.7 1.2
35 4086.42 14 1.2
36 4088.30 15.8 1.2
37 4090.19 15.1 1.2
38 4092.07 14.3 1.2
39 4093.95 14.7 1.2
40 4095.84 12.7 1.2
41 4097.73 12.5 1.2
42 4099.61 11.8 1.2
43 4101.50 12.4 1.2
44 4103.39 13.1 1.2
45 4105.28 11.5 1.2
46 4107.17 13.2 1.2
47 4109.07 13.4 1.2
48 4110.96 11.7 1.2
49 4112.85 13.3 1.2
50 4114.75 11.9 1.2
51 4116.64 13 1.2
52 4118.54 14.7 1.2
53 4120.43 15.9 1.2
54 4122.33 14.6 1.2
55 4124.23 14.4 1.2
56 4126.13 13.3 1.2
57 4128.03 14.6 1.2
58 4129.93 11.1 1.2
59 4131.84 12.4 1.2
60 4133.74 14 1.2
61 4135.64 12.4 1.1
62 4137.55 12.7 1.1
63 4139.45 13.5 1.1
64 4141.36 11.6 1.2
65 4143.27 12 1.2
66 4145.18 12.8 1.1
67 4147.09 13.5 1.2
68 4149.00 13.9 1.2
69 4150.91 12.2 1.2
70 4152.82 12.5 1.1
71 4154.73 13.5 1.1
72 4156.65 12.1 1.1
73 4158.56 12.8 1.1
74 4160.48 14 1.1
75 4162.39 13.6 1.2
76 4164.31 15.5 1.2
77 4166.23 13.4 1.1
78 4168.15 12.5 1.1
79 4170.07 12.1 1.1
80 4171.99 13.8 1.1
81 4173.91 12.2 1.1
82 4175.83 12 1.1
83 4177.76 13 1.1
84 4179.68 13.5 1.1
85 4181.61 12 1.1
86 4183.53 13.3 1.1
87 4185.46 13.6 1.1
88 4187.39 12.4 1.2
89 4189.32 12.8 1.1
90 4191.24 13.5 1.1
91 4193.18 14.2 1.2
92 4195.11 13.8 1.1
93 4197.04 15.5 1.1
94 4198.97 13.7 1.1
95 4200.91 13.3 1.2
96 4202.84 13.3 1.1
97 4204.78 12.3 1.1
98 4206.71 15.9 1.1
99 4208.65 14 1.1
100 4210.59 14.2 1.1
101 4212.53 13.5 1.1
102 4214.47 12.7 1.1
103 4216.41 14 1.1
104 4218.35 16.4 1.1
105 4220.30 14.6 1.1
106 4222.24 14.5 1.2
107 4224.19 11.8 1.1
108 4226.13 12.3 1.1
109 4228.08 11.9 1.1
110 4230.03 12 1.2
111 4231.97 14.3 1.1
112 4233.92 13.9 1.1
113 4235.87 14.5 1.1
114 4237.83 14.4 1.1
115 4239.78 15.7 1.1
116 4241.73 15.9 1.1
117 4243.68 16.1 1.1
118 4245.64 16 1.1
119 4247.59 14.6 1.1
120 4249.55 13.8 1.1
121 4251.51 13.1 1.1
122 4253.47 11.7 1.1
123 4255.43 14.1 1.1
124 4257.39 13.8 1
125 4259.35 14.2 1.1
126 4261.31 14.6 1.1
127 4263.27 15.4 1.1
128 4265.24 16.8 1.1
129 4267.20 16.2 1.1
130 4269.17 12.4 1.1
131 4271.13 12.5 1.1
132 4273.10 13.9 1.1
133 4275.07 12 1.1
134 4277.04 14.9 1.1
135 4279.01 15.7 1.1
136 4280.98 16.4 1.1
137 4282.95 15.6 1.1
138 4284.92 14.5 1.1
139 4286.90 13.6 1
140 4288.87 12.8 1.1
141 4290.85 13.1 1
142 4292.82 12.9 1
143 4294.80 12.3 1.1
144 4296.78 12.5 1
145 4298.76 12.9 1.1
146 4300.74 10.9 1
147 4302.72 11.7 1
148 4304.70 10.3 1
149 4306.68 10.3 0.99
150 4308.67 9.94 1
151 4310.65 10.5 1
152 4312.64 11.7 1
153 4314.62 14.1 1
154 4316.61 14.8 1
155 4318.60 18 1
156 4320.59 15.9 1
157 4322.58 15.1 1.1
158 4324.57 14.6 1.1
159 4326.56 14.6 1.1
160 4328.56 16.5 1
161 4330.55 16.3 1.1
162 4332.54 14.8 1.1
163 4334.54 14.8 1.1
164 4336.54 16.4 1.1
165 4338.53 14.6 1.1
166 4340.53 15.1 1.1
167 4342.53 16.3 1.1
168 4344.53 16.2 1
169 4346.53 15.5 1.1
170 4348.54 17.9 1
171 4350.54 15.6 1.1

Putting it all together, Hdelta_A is -2.1 angstrom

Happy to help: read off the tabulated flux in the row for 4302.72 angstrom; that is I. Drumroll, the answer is 11.7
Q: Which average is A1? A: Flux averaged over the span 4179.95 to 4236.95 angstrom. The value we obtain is 13.6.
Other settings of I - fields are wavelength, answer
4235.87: 14.5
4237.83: 14.4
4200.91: 13.3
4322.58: 15.1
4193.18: 14.2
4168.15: 12.5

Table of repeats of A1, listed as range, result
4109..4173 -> 13.2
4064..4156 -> 13.1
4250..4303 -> 13.7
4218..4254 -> 14.1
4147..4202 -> 13.2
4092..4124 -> 13.2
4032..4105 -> 13.1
